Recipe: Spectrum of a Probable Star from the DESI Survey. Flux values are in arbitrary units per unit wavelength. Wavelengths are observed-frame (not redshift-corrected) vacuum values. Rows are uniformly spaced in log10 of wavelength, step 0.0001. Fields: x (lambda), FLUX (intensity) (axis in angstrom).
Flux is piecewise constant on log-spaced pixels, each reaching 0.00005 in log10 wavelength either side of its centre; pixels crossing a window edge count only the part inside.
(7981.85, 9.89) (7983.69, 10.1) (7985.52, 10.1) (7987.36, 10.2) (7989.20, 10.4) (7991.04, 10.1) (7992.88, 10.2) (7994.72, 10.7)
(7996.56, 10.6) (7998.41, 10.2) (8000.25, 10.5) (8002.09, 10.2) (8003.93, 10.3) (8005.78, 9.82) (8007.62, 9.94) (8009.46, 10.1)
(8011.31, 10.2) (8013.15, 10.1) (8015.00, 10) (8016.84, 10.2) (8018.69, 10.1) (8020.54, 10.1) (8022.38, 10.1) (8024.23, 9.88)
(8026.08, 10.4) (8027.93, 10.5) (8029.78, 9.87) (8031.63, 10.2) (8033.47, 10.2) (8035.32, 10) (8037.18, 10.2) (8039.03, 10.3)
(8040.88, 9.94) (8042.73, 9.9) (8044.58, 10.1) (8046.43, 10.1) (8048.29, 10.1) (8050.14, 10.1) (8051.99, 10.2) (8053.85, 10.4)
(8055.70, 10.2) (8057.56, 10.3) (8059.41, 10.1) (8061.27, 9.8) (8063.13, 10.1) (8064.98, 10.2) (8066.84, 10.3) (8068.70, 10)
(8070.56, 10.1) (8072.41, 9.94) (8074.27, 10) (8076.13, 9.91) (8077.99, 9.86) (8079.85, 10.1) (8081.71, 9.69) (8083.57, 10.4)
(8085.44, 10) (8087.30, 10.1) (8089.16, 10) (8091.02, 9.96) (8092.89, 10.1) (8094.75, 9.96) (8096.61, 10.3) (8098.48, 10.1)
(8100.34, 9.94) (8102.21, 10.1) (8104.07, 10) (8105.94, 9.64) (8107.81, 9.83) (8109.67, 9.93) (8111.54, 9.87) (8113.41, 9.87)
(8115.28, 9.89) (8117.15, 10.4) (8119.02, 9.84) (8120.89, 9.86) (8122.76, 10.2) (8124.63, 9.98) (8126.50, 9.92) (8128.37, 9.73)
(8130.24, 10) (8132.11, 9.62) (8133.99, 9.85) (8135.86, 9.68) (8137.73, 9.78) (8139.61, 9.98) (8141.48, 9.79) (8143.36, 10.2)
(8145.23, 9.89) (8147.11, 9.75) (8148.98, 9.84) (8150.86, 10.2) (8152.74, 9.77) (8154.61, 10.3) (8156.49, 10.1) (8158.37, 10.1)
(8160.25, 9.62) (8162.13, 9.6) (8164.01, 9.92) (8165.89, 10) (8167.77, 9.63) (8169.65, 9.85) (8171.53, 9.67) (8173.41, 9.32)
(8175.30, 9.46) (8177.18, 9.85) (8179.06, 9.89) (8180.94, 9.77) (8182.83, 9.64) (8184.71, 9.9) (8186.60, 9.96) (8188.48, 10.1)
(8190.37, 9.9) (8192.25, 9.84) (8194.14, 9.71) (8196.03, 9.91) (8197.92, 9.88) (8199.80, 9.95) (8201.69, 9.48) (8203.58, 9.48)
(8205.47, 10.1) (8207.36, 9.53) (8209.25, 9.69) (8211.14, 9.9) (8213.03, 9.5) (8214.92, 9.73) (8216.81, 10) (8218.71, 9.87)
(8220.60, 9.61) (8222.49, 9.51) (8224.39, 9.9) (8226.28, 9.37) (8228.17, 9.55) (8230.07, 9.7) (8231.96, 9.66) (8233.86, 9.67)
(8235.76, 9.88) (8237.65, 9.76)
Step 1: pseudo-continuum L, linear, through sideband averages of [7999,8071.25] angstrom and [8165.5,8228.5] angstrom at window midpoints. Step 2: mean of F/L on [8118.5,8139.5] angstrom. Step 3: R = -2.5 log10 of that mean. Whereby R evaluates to 0.00 mag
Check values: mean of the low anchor 10.1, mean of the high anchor 9.75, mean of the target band 9.87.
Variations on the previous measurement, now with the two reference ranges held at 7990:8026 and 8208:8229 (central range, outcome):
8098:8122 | 0.00 mag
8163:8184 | 0.01 mag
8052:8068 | -0.01 mag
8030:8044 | 0.00 mag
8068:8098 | 0.00 mag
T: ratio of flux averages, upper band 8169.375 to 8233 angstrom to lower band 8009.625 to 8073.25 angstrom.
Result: 1.0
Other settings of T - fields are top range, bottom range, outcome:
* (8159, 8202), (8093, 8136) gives 0.98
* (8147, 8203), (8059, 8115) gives 0.98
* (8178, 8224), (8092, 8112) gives 0.98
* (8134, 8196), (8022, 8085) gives 0.97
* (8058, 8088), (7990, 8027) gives 0.99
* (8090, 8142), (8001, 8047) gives 0.98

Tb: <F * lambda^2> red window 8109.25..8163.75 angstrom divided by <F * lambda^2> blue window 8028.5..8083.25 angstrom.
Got 1.00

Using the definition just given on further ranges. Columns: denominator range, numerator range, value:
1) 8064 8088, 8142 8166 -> 1.01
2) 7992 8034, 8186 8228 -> 1.01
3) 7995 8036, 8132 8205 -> 1.00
